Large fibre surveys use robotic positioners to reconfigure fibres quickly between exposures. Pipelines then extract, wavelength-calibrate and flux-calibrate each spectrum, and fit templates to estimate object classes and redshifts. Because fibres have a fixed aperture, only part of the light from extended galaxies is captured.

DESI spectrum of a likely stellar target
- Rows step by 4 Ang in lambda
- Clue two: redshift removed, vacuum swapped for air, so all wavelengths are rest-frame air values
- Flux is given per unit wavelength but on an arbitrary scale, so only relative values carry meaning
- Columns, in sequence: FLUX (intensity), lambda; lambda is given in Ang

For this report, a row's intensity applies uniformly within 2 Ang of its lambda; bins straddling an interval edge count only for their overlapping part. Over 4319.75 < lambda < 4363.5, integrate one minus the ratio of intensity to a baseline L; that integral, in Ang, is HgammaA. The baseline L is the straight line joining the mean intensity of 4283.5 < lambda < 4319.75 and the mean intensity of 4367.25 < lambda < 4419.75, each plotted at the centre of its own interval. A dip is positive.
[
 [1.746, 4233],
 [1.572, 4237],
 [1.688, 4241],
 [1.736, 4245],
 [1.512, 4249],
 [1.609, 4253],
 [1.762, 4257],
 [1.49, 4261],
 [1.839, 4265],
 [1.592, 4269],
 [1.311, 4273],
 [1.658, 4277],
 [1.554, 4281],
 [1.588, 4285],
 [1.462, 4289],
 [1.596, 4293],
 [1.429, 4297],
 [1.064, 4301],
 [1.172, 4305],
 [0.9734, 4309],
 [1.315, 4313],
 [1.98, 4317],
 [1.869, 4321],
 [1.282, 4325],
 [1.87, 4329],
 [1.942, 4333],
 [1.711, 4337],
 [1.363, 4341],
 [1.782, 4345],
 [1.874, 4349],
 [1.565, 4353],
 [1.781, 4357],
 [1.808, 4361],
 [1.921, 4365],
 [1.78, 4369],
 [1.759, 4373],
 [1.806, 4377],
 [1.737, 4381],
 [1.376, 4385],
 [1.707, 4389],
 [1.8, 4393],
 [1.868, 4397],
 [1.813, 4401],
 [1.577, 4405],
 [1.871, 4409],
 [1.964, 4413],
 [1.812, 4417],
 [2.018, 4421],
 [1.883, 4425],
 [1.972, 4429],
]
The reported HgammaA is -4.3 Ang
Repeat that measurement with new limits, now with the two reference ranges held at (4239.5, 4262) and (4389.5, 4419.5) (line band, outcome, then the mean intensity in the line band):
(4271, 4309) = 6.3 Ang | 1.4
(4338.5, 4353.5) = 0.8 Ang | 1.66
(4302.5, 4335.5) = 3.3 Ang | 1.55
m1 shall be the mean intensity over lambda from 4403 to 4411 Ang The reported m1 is 1.72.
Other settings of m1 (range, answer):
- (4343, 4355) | 1.74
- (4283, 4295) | 1.55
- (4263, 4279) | 1.6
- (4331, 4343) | 1.67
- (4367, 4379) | 1.78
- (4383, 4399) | 1.69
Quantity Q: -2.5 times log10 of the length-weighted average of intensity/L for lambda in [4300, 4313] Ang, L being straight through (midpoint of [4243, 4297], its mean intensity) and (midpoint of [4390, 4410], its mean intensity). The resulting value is 0.43 mag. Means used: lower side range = 1.59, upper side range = 1.78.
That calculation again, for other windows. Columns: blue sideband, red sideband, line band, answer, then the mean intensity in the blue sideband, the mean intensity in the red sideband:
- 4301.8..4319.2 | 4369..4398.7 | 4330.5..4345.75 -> -0.14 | 1.35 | 1.72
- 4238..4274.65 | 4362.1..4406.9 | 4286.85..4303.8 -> 0.20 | 1.62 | 1.74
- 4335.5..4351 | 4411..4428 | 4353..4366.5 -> -0.04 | 1.68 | 1.92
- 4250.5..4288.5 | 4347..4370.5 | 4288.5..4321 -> 0.19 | 1.59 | 1.79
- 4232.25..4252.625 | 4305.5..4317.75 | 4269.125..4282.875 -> -0.02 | 1.64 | 1.34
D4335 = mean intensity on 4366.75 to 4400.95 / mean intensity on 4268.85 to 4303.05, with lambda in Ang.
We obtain 1.2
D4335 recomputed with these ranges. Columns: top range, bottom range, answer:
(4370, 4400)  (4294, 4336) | 1.15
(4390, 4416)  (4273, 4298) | 1.18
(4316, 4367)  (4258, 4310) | 1.20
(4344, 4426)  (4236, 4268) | 1.08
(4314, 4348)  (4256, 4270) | 1.03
